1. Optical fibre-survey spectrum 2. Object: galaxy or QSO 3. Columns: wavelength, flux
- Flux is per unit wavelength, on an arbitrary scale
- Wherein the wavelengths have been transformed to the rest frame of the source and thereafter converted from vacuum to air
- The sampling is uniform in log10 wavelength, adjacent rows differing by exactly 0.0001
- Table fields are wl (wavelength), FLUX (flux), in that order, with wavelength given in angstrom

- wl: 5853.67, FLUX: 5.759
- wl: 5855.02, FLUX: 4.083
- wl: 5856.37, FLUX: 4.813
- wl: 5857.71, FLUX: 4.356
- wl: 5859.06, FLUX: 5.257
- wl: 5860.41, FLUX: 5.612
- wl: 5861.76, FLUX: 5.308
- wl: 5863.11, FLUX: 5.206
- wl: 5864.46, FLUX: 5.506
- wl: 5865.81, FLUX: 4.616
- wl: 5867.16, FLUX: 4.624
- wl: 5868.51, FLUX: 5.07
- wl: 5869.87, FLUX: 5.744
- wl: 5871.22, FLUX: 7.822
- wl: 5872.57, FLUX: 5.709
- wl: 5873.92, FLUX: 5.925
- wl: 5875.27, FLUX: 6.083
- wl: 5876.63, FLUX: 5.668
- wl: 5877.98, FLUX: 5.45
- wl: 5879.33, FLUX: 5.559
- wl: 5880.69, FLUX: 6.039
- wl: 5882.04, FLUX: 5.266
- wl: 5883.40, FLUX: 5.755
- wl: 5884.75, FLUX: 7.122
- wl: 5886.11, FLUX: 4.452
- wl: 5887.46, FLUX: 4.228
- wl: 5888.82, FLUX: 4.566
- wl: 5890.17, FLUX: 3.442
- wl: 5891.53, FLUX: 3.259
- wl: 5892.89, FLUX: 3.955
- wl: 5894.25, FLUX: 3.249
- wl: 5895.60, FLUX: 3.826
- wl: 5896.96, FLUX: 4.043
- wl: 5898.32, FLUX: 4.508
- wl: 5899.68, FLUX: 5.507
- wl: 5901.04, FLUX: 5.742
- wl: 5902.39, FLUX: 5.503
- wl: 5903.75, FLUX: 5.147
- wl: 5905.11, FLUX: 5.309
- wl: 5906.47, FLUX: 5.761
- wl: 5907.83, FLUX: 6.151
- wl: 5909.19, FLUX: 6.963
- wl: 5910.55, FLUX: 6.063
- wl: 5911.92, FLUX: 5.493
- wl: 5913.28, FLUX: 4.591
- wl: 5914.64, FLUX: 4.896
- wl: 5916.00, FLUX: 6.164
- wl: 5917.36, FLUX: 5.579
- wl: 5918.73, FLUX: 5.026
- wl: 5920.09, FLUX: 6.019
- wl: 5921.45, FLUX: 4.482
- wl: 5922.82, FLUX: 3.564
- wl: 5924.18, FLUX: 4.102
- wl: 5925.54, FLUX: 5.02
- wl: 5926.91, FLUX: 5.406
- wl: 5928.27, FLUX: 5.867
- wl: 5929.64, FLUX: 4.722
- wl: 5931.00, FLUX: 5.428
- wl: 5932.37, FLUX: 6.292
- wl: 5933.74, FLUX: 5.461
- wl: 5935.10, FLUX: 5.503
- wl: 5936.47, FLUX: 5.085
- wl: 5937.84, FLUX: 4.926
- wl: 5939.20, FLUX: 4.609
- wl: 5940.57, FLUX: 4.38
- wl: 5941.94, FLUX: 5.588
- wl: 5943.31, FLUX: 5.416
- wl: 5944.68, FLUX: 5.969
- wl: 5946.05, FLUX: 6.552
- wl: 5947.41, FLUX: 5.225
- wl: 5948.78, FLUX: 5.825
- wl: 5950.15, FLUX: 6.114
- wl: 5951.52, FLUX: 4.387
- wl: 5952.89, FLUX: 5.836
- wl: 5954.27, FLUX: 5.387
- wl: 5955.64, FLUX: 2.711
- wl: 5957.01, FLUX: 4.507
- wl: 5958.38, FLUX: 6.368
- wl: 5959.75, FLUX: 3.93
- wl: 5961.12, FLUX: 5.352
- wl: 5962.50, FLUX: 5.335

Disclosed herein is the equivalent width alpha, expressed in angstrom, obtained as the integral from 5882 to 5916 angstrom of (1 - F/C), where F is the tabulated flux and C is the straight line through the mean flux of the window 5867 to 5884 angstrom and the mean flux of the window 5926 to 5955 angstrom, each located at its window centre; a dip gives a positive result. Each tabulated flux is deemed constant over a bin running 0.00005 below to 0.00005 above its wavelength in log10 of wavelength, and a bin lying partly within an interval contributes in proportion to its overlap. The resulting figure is 3.82 angstrom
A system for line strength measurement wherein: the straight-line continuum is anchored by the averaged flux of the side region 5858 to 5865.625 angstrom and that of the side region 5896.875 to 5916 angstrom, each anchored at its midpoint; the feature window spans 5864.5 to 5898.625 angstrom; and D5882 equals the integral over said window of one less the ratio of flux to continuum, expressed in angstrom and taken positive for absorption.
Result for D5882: 1.9 angstrom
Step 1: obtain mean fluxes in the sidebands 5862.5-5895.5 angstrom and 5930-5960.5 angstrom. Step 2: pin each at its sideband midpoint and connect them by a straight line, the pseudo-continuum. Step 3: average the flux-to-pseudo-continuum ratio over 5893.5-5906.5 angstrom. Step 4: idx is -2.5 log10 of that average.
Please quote 0.08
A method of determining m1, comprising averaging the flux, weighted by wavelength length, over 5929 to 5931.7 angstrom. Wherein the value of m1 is 5.09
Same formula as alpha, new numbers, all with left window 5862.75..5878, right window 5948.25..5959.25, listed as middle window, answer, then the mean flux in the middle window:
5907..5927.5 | 0.2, 5.3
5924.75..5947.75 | -0.7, 5.38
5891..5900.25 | 2.4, 4.04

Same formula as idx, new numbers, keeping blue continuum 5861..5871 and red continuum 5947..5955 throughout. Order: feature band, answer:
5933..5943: 0.07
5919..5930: 0.10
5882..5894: 0.16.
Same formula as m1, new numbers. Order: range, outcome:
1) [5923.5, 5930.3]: 5.02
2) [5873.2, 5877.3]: 5.89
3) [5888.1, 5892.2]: 3.76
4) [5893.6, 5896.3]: 3.55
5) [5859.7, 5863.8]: 5.37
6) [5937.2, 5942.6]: 4.88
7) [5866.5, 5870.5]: 5.13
